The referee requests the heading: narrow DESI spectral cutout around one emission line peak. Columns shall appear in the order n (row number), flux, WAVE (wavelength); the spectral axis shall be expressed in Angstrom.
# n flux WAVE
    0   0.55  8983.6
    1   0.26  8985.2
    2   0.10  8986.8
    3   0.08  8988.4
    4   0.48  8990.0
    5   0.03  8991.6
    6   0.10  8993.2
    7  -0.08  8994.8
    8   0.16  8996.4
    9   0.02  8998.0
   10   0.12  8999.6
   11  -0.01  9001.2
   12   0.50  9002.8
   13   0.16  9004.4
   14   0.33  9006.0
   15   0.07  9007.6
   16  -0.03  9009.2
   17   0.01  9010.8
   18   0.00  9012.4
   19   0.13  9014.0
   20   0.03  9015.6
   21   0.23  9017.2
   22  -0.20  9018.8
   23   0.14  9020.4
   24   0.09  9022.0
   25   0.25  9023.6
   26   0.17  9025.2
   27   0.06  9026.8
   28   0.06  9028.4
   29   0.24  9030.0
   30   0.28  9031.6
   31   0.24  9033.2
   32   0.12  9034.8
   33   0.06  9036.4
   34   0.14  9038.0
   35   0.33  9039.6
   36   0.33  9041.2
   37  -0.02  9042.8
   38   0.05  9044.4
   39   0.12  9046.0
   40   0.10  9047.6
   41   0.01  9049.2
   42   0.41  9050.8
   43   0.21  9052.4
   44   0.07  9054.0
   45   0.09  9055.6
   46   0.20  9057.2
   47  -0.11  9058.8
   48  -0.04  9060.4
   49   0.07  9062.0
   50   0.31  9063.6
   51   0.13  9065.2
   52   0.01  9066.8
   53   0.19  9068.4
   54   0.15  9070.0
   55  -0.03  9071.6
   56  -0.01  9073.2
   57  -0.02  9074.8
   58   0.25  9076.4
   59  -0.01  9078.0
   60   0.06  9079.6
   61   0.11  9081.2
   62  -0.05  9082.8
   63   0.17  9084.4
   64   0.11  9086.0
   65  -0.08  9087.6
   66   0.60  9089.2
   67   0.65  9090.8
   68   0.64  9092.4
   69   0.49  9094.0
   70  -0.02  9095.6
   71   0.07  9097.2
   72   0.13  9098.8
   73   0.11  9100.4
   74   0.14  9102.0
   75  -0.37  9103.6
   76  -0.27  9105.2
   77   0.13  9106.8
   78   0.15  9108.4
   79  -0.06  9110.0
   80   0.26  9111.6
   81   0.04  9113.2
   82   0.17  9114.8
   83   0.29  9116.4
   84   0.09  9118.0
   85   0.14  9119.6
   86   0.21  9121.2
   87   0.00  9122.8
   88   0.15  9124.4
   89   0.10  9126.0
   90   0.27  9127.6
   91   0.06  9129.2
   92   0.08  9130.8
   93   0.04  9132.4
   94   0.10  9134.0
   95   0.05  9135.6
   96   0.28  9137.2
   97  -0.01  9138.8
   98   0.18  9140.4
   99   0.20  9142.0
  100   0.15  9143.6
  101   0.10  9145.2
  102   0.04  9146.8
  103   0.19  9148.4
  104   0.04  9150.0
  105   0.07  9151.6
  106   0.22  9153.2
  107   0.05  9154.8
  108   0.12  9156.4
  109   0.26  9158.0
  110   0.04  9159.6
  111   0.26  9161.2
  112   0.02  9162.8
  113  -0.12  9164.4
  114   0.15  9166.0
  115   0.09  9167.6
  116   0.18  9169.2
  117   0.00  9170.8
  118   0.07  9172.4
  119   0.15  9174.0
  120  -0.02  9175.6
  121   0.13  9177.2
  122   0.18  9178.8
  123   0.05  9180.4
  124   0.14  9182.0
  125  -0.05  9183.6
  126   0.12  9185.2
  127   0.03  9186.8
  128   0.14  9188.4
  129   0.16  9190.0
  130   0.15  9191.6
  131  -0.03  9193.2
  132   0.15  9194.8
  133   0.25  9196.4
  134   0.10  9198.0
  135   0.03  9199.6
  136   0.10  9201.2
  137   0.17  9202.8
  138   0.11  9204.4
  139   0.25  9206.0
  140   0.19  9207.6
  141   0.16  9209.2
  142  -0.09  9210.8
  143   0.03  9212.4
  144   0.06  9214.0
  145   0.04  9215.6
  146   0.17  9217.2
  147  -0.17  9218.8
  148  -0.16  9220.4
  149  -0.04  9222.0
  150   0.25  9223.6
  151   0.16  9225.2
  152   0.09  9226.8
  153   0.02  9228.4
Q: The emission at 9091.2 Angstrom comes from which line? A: Hbeta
